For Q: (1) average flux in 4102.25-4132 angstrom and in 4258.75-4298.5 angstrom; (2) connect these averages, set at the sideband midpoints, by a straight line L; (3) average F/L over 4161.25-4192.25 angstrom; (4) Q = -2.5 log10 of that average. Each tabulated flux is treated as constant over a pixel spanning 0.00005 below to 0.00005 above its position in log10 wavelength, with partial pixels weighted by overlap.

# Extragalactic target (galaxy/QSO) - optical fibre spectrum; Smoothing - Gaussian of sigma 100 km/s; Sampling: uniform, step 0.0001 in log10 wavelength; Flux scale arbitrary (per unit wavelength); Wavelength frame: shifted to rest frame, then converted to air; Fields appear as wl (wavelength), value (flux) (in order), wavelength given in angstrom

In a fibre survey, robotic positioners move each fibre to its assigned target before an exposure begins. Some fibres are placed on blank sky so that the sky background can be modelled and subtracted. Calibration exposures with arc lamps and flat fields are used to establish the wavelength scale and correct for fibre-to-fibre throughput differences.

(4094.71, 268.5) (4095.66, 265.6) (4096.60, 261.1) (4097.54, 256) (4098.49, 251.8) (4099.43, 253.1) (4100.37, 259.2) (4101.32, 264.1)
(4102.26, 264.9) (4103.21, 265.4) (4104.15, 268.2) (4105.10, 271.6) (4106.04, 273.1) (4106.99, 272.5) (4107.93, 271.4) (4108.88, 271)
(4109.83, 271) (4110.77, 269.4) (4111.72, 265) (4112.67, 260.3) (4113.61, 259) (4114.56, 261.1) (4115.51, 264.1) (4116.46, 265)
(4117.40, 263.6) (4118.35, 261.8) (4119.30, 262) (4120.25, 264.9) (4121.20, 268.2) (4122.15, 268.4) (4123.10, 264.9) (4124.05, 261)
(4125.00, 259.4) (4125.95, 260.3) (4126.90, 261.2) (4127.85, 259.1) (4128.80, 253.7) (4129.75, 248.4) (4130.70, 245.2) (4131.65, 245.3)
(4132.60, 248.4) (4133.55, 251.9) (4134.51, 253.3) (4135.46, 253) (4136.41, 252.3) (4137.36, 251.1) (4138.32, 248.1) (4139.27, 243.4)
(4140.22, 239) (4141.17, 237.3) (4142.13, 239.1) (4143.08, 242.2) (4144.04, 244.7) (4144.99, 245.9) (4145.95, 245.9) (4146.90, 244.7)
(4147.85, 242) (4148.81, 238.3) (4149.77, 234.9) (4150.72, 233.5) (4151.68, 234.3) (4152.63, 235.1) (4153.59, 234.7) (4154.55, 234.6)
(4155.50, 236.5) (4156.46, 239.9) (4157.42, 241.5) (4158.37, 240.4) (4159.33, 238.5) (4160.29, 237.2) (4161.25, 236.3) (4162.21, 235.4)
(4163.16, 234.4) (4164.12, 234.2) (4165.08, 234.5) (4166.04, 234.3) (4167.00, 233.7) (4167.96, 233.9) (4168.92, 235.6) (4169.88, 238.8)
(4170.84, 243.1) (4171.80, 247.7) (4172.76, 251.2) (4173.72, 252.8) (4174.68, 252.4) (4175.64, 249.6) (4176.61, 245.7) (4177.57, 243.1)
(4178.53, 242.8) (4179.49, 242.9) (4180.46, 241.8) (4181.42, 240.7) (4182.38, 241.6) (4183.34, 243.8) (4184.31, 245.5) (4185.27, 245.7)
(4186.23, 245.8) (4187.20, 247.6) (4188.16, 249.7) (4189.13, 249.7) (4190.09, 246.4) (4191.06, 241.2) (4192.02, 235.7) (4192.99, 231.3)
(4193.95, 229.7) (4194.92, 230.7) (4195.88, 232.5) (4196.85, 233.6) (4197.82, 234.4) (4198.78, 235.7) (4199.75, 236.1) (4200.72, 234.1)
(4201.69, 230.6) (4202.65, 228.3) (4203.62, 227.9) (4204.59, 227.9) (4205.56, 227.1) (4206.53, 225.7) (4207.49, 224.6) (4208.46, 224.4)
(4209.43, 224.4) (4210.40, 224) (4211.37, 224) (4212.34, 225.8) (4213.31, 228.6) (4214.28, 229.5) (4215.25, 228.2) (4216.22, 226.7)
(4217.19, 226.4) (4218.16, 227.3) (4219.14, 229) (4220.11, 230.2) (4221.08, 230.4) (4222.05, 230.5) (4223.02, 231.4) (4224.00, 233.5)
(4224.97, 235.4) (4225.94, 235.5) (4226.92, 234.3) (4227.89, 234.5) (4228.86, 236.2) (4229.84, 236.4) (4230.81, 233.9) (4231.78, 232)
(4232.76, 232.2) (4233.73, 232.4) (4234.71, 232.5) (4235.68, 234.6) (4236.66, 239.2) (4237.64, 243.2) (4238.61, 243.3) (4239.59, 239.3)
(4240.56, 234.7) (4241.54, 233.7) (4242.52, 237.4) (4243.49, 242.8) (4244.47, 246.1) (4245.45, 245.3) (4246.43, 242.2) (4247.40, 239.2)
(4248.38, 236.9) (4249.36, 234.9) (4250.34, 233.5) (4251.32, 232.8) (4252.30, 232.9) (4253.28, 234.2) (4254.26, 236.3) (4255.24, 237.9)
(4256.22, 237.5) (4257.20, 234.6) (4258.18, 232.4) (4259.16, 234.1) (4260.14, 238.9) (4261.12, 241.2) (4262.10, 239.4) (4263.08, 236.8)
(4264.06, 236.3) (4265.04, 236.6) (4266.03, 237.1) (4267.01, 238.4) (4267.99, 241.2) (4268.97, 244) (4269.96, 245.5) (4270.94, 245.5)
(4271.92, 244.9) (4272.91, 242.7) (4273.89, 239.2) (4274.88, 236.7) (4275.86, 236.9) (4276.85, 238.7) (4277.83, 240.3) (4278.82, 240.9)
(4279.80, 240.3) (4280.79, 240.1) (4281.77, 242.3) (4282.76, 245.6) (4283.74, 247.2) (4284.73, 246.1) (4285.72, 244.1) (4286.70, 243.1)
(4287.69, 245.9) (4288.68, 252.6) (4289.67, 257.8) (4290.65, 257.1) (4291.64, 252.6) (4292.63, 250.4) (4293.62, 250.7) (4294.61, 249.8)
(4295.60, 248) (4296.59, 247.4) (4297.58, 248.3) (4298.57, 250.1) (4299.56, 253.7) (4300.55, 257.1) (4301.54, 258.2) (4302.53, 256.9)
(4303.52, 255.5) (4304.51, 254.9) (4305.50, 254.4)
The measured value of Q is 0.06 mag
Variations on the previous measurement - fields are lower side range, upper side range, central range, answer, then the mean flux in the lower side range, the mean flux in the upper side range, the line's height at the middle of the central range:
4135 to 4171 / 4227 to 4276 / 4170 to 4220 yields 0.01 mag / 240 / 238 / 239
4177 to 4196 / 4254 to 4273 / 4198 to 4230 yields 0.05 mag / 242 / 239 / 241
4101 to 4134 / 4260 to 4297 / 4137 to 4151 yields 0.08 mag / 262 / 244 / 259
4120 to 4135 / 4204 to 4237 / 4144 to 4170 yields 0.05 mag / 257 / 230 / 248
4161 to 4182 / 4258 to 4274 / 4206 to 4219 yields 0.07 mag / 241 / 240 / 241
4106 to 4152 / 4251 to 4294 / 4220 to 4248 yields 0.04 mag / 254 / 242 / 245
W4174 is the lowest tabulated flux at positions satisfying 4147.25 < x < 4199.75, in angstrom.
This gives 229.7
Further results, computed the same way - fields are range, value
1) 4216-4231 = 226.4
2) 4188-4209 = 224.4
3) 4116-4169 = 233.5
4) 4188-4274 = 224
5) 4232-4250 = 232.2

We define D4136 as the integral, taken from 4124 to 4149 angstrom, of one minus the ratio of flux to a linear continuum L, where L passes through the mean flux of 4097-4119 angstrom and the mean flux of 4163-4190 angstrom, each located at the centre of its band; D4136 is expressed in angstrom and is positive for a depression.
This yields 0.69 angstrom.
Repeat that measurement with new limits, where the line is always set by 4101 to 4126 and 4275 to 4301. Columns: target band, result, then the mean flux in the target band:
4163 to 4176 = 0.92 angstrom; 241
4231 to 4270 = 2.11 angstrom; 237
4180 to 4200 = 1.36 angstrom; 240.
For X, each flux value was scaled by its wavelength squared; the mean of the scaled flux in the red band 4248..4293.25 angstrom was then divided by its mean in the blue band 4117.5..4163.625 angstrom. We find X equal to 1.04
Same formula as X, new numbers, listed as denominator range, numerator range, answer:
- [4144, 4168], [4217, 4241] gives 1.02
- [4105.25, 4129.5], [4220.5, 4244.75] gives 0.94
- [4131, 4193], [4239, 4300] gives 1.05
